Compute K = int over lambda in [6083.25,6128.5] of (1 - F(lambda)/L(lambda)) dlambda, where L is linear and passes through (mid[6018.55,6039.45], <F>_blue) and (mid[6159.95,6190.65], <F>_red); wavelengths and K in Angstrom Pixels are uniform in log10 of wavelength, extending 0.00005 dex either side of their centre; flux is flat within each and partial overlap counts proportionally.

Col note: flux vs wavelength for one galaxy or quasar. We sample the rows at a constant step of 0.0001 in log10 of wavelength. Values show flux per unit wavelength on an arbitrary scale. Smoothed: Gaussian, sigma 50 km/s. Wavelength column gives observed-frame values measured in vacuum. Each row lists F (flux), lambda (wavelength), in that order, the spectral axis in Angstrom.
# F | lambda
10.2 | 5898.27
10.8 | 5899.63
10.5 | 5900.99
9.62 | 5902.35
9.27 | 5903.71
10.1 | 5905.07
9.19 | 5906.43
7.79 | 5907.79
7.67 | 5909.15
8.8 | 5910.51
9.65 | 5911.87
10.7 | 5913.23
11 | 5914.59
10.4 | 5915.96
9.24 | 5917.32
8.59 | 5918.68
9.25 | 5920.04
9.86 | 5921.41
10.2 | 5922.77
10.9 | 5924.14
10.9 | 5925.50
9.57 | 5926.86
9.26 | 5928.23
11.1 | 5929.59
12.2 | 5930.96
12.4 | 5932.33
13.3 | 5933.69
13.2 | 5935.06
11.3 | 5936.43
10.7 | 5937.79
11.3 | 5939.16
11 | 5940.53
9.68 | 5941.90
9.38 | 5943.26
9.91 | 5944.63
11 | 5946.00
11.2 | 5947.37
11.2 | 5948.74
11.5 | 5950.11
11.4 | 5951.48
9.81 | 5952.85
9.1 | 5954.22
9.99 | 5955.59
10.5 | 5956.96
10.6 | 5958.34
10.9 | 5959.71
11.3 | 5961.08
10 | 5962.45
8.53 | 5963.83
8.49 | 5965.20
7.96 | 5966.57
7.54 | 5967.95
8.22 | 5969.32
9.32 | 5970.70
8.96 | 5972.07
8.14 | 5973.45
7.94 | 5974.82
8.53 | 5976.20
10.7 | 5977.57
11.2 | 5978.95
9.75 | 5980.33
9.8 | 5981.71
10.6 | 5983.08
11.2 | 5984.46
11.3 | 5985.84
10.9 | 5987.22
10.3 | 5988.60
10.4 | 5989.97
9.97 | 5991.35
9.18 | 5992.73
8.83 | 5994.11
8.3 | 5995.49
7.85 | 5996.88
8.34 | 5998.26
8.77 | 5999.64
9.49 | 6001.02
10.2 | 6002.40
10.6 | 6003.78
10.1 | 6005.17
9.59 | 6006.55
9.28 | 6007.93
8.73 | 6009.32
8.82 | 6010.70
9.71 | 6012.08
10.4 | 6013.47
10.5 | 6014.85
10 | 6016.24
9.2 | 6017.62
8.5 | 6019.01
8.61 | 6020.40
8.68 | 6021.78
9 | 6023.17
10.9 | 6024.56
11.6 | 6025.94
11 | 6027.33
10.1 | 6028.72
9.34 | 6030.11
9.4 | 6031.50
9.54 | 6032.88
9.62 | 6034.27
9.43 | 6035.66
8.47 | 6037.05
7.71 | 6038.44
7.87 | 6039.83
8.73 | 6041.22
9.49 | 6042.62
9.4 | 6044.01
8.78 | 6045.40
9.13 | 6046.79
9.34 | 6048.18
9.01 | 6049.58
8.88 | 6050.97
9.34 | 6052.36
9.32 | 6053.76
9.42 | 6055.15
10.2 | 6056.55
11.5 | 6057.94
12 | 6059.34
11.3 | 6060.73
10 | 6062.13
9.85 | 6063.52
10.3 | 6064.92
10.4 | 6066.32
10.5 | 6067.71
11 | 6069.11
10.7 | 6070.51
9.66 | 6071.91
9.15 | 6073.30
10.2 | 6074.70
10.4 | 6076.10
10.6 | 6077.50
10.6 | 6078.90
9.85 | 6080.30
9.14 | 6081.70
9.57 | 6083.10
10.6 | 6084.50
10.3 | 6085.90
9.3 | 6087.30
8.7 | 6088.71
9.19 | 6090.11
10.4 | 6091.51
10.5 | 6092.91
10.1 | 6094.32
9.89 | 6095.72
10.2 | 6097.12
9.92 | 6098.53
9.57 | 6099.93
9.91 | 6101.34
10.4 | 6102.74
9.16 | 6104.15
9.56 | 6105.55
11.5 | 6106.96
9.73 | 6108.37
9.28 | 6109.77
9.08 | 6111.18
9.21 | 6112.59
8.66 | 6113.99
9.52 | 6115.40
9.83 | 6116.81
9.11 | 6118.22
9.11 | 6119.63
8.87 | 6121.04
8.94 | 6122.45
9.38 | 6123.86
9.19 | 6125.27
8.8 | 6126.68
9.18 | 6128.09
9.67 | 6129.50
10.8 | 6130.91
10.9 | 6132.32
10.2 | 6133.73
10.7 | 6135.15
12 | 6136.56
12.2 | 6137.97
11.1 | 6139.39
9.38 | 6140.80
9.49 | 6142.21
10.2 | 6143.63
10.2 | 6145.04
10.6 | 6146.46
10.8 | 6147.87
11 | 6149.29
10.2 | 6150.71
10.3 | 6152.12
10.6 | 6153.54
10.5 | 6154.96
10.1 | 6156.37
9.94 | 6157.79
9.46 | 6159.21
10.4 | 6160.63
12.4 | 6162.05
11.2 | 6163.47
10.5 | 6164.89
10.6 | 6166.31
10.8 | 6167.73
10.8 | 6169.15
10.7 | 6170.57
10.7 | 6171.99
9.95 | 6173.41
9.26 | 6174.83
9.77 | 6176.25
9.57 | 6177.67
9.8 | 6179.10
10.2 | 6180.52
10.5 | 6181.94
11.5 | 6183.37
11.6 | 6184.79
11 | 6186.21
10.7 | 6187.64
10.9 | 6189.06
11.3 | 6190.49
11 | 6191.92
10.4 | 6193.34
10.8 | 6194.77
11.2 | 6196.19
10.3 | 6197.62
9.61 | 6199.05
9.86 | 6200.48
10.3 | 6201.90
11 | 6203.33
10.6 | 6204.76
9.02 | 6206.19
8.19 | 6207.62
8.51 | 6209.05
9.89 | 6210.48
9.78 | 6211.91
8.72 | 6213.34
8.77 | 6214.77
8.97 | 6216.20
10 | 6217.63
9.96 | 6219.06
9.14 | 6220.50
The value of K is 2.1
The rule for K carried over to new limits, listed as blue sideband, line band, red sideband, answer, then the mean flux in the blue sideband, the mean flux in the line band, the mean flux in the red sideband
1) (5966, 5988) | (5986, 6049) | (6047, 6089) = 1.97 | 9.51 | 9.44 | 10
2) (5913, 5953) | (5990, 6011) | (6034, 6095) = 2.03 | 10.7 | 9.25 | 9.77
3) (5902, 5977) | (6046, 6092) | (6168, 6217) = 0.40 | 9.99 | 9.99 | 10.2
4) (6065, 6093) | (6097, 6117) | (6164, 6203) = 0.94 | 10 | 9.68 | 10.5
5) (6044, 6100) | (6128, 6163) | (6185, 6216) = -1.68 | 9.97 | 10.5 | 10.1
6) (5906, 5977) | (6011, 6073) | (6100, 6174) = 2.21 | 10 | 9.72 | 10.1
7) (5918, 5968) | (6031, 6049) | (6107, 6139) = 1.97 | 10.4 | 8.99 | 9.79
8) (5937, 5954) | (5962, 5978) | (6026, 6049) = 2.54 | 10.6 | 8.64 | 9.27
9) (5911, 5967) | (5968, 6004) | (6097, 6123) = 2.42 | 10.5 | 9.52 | 9.54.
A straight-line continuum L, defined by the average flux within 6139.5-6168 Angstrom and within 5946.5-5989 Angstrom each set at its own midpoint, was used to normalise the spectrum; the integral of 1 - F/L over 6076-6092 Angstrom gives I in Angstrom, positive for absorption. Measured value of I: 0.6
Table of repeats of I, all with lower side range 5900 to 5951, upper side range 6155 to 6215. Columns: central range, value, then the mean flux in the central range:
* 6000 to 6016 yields 0.9 Angstrom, 9.75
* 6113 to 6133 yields 1.7 Angstrom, 9.42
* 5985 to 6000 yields 1.2 Angstrom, 9.5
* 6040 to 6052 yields 1.5 Angstrom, 9.05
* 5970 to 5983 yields 1.1 Angstrom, 9.43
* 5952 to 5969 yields 1.3 Angstrom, 9.55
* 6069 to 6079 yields 0.1 Angstrom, 10.2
